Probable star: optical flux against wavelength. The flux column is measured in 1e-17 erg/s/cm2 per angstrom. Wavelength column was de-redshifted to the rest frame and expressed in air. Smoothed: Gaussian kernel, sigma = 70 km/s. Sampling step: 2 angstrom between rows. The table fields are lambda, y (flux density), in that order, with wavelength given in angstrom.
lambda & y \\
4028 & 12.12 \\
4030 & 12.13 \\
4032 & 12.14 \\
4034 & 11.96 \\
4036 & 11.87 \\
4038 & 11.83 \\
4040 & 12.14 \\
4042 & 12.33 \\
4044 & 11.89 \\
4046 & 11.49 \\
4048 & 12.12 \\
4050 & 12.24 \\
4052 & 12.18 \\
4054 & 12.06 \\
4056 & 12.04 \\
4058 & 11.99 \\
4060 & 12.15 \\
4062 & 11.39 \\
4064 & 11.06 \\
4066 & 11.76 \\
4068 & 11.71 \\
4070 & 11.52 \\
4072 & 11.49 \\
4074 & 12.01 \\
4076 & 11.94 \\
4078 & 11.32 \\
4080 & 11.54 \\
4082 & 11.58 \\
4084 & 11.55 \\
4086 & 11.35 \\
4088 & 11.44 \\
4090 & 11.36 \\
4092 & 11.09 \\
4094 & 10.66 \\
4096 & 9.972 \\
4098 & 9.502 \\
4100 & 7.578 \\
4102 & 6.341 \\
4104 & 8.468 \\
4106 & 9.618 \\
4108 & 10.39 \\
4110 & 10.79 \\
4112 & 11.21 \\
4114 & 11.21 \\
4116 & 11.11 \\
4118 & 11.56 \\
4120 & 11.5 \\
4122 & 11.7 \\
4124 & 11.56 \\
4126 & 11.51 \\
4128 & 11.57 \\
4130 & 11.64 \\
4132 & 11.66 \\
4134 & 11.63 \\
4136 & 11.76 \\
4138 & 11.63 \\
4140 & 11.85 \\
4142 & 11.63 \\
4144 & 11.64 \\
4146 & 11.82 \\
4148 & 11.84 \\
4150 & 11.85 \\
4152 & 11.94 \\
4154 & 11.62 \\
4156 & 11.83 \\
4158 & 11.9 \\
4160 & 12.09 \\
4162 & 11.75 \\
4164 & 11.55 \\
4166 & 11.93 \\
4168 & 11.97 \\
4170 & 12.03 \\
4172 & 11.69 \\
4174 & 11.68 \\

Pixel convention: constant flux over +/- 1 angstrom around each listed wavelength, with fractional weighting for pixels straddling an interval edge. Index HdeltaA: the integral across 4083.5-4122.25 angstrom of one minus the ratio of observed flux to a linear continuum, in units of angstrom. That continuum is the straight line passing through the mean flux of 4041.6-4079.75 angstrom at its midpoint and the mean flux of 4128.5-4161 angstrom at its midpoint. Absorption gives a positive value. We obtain 4.63 angstrom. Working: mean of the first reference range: 11.8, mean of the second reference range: 11.8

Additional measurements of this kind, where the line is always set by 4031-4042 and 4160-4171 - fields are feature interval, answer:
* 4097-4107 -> 3.0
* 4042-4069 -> 0.3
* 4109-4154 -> 1.3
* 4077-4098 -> 1.5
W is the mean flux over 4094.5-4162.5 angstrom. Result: 11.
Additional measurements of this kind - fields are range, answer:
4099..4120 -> 9.91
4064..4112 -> 10.7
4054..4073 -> 11.7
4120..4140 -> 11.6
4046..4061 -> 12.1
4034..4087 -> 11.8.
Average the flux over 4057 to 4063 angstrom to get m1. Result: 11.8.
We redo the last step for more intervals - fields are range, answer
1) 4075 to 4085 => 11.6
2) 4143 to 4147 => 11.7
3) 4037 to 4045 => 12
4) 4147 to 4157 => 11.8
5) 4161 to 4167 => 11.7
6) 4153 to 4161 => 11.9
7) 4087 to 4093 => 11.3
